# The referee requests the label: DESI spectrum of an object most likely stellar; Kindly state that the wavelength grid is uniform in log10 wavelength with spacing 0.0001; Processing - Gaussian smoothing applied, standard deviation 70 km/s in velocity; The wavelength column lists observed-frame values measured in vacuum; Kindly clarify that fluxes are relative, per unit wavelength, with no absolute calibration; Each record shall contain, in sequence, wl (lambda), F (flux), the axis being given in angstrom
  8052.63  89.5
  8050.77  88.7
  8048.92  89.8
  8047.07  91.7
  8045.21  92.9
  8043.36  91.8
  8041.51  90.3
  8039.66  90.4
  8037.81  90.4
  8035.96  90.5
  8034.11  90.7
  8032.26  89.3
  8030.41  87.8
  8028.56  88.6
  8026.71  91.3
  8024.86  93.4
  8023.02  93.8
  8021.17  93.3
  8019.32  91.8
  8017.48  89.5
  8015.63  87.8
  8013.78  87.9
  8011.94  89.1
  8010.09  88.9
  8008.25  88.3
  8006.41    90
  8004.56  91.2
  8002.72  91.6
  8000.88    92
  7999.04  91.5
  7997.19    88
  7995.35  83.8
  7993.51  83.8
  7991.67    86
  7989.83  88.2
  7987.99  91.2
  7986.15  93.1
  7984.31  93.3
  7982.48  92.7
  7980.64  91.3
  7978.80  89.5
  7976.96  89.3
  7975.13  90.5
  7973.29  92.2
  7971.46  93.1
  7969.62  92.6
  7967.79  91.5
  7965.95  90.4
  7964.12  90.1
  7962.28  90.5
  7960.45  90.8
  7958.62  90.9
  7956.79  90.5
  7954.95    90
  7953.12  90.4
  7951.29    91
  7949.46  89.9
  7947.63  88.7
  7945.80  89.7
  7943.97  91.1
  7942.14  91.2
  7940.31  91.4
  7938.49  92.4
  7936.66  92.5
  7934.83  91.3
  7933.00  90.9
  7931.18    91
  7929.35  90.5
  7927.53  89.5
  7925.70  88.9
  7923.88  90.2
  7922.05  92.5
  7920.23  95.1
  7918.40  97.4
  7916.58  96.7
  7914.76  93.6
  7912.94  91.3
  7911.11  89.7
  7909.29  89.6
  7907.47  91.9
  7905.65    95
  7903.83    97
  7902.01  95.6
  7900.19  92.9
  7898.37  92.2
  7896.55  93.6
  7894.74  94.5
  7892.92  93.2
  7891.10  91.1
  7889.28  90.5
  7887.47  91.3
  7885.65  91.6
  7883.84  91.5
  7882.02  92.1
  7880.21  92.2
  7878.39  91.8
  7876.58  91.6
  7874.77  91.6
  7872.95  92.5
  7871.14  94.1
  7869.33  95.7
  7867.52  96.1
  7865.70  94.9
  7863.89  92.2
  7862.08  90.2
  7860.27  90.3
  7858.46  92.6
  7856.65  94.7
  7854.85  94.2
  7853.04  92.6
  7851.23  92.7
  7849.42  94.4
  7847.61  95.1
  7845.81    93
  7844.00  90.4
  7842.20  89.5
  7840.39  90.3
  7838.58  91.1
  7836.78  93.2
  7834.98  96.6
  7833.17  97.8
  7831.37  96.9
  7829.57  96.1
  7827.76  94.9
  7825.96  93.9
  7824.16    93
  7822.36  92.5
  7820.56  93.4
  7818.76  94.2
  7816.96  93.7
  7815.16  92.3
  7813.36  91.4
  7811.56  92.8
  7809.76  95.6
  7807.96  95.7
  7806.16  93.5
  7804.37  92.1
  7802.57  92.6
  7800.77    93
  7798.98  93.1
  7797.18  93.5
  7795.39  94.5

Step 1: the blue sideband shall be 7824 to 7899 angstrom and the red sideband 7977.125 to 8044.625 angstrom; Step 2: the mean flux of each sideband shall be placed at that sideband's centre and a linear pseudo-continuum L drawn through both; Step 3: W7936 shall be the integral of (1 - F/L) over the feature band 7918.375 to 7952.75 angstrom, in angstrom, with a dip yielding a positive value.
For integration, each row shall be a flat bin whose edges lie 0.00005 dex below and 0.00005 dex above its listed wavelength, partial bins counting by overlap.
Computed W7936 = 0.2 angstrom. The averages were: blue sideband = 93.1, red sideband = 90.1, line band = 91.1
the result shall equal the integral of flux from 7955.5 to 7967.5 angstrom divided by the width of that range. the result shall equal 90.5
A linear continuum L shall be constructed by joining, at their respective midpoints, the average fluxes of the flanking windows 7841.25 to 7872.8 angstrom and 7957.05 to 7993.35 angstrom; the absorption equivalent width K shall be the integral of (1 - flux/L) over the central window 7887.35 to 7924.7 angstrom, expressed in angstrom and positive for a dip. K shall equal -0.4 angstrom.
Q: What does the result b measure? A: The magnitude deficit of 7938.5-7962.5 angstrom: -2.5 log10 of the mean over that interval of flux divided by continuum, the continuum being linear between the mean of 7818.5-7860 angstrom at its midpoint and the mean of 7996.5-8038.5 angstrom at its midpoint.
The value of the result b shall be 0.011 mag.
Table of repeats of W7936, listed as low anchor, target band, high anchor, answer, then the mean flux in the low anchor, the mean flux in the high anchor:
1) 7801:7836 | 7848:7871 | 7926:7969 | -0.1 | 94.1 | 90.7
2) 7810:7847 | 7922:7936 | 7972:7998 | 0.1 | 93.4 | 89.6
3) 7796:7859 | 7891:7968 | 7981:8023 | -0.4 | 93.5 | 89.8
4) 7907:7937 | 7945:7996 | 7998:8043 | 0.5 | 91.9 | 90.4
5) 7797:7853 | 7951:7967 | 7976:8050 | 0.1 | 93.5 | 90.2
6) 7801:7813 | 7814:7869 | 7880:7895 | -0.4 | 93.5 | 91.9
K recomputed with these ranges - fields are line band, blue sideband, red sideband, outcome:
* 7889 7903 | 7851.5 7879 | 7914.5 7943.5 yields -0.1 angstrom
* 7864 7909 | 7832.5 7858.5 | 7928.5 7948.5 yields -0.4 angstrom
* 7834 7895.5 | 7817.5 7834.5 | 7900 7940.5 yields 0.8 angstrom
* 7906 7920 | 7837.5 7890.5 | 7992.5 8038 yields -0.2 angstrom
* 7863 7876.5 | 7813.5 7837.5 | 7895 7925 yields 0.0 angstrom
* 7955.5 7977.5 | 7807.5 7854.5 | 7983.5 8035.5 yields -0.1 angstrom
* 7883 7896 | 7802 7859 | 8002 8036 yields 0.1 angstrom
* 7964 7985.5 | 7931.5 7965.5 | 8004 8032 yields -0.2 angstrom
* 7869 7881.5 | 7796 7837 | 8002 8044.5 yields 0.0 angstrom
